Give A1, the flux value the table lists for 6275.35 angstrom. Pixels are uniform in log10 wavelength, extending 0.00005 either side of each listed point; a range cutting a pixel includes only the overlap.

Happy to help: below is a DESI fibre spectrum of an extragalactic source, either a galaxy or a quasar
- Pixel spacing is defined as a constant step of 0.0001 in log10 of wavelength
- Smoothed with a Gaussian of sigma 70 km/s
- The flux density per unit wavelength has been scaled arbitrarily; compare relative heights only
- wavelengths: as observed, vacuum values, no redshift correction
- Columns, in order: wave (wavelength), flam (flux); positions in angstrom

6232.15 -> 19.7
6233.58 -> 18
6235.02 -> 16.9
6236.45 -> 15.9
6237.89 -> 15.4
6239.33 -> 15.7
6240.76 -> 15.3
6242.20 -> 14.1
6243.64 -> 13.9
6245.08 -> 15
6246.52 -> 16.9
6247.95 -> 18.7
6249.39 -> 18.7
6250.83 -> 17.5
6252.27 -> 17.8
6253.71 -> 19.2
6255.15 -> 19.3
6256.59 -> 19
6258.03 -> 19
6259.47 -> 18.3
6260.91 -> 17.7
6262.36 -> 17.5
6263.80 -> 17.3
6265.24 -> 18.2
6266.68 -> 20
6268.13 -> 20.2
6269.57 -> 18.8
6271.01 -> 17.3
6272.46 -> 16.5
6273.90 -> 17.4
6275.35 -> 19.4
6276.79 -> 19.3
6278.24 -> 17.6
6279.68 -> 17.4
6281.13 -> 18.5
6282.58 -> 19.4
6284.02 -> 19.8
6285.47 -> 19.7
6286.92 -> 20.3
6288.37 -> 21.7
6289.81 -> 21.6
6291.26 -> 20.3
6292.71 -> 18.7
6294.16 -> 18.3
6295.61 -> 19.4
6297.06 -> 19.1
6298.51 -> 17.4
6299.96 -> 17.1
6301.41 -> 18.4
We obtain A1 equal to 19.4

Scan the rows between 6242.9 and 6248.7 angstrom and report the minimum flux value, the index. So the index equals 13.9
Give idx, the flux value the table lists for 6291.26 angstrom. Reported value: 20.3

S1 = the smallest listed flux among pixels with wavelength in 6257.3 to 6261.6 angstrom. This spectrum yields 17.7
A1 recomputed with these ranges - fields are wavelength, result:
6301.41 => 18.4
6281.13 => 18.5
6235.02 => 16.9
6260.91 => 17.7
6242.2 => 14.1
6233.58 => 18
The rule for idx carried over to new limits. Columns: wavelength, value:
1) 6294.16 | 18.3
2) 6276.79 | 19.3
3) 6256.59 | 19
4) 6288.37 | 21.7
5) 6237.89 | 15.4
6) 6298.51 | 17.4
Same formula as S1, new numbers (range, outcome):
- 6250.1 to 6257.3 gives 17.5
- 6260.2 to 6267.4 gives 17.3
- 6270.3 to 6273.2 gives 16.5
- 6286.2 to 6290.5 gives 20.3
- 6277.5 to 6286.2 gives 17.4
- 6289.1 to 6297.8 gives 18.3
